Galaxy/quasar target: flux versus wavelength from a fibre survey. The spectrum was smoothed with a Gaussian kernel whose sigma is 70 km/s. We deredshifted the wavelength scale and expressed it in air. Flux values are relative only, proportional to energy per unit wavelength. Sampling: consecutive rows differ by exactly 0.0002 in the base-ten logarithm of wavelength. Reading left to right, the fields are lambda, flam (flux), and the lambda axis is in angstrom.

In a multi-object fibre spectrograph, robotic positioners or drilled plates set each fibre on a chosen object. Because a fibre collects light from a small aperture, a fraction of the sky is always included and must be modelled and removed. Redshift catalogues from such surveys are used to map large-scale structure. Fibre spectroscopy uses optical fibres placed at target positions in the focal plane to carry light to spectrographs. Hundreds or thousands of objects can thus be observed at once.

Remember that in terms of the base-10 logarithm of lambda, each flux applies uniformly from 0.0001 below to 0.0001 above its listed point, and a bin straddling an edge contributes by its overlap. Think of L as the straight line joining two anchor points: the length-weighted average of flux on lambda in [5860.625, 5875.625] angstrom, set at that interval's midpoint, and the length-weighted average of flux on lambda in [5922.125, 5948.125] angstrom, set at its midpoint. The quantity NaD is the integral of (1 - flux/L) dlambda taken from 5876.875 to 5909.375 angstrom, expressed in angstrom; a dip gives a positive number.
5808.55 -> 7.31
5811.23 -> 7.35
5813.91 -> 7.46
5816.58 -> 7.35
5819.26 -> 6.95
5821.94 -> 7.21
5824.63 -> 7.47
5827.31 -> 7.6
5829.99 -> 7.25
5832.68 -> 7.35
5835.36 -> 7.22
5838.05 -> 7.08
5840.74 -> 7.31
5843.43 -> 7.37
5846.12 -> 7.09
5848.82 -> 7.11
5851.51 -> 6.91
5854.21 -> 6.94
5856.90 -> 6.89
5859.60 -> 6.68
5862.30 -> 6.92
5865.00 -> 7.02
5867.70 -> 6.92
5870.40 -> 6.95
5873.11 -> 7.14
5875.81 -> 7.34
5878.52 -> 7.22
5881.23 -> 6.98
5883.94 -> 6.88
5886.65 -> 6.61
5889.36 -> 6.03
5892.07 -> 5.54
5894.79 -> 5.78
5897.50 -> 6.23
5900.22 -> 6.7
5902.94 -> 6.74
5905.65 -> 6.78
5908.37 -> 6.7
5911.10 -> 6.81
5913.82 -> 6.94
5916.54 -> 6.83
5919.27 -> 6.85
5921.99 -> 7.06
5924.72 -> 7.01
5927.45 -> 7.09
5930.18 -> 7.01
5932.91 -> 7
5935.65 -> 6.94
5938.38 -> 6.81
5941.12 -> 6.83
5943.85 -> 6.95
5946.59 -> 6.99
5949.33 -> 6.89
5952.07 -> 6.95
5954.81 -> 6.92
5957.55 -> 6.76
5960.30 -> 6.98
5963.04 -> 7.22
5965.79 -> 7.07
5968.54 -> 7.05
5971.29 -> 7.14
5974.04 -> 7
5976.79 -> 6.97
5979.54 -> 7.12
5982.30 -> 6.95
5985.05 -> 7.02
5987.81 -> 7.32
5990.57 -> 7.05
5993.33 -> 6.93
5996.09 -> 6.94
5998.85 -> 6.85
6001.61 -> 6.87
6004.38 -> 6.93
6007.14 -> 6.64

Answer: 2.20 angstrom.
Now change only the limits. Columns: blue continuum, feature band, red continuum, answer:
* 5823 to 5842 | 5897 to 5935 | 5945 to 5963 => 1.1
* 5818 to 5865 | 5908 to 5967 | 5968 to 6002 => 1.0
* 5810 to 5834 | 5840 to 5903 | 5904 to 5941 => 2.9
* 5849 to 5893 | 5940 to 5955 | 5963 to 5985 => 0.2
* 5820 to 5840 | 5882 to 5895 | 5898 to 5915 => 1.2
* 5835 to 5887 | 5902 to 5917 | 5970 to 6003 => 0.5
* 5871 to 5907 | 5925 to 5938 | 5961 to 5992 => -0.3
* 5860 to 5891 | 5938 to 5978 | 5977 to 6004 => 0.0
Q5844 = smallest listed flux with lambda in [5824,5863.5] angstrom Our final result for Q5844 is 6.68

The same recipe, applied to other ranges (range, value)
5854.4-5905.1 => 5.54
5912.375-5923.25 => 6.83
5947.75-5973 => 6.76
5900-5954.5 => 6.7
